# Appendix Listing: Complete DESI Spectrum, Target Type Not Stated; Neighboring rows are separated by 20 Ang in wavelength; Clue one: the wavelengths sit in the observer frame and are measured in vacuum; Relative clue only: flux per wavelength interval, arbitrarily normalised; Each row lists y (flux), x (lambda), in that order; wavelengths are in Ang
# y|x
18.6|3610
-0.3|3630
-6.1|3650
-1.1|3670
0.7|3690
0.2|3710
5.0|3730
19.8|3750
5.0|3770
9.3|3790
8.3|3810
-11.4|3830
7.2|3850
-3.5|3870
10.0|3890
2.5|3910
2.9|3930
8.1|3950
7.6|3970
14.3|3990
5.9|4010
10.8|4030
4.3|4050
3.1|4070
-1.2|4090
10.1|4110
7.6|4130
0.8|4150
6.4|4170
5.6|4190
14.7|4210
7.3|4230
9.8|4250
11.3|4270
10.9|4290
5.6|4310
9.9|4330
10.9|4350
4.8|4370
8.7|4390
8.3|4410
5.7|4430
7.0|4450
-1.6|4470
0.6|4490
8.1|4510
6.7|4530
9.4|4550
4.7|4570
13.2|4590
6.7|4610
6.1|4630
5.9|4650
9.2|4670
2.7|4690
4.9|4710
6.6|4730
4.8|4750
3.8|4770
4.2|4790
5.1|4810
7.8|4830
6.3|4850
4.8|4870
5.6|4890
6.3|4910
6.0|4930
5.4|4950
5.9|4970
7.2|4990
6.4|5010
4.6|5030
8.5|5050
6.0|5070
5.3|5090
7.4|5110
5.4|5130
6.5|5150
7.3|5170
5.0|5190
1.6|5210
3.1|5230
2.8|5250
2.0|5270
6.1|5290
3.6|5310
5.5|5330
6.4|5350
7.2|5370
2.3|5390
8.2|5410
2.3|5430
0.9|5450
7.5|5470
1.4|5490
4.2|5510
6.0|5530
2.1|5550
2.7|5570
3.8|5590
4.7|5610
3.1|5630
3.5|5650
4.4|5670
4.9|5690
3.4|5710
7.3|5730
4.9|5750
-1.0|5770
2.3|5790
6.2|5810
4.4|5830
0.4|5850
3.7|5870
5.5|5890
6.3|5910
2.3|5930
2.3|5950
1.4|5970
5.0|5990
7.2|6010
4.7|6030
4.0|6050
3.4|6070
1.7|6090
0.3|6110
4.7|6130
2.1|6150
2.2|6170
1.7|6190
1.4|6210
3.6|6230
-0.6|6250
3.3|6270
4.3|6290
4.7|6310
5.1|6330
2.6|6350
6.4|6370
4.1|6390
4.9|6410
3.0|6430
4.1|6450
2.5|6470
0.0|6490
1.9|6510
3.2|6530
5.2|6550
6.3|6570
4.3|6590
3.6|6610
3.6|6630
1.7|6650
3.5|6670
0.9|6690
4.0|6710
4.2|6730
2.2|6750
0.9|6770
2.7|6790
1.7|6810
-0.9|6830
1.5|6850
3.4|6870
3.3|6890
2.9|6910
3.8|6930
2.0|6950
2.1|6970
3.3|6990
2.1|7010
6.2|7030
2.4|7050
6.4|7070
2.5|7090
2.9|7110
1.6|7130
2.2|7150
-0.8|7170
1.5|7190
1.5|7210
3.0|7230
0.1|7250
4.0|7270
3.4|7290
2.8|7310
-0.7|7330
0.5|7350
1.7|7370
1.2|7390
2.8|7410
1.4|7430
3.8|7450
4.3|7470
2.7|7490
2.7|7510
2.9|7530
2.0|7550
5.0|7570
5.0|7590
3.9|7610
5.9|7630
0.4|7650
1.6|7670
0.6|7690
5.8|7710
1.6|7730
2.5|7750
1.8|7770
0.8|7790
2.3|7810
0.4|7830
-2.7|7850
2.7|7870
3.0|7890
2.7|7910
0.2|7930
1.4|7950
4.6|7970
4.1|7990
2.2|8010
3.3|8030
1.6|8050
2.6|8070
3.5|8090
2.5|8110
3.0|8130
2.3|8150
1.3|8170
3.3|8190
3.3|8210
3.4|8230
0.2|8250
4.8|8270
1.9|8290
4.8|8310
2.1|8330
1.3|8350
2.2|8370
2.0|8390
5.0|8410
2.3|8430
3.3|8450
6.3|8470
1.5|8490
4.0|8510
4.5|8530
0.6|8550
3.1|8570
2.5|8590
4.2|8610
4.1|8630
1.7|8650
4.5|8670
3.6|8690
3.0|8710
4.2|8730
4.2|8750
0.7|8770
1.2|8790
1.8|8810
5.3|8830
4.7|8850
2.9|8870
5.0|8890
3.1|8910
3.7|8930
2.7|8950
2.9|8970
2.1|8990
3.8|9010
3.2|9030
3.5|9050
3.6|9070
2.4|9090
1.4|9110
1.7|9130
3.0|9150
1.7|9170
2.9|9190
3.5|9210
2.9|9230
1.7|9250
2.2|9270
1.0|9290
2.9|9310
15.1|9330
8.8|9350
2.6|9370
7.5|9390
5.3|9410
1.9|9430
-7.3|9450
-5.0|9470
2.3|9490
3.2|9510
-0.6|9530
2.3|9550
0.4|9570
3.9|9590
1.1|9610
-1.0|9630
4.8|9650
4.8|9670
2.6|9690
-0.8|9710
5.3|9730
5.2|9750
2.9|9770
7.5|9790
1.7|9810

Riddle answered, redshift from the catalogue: 1.50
